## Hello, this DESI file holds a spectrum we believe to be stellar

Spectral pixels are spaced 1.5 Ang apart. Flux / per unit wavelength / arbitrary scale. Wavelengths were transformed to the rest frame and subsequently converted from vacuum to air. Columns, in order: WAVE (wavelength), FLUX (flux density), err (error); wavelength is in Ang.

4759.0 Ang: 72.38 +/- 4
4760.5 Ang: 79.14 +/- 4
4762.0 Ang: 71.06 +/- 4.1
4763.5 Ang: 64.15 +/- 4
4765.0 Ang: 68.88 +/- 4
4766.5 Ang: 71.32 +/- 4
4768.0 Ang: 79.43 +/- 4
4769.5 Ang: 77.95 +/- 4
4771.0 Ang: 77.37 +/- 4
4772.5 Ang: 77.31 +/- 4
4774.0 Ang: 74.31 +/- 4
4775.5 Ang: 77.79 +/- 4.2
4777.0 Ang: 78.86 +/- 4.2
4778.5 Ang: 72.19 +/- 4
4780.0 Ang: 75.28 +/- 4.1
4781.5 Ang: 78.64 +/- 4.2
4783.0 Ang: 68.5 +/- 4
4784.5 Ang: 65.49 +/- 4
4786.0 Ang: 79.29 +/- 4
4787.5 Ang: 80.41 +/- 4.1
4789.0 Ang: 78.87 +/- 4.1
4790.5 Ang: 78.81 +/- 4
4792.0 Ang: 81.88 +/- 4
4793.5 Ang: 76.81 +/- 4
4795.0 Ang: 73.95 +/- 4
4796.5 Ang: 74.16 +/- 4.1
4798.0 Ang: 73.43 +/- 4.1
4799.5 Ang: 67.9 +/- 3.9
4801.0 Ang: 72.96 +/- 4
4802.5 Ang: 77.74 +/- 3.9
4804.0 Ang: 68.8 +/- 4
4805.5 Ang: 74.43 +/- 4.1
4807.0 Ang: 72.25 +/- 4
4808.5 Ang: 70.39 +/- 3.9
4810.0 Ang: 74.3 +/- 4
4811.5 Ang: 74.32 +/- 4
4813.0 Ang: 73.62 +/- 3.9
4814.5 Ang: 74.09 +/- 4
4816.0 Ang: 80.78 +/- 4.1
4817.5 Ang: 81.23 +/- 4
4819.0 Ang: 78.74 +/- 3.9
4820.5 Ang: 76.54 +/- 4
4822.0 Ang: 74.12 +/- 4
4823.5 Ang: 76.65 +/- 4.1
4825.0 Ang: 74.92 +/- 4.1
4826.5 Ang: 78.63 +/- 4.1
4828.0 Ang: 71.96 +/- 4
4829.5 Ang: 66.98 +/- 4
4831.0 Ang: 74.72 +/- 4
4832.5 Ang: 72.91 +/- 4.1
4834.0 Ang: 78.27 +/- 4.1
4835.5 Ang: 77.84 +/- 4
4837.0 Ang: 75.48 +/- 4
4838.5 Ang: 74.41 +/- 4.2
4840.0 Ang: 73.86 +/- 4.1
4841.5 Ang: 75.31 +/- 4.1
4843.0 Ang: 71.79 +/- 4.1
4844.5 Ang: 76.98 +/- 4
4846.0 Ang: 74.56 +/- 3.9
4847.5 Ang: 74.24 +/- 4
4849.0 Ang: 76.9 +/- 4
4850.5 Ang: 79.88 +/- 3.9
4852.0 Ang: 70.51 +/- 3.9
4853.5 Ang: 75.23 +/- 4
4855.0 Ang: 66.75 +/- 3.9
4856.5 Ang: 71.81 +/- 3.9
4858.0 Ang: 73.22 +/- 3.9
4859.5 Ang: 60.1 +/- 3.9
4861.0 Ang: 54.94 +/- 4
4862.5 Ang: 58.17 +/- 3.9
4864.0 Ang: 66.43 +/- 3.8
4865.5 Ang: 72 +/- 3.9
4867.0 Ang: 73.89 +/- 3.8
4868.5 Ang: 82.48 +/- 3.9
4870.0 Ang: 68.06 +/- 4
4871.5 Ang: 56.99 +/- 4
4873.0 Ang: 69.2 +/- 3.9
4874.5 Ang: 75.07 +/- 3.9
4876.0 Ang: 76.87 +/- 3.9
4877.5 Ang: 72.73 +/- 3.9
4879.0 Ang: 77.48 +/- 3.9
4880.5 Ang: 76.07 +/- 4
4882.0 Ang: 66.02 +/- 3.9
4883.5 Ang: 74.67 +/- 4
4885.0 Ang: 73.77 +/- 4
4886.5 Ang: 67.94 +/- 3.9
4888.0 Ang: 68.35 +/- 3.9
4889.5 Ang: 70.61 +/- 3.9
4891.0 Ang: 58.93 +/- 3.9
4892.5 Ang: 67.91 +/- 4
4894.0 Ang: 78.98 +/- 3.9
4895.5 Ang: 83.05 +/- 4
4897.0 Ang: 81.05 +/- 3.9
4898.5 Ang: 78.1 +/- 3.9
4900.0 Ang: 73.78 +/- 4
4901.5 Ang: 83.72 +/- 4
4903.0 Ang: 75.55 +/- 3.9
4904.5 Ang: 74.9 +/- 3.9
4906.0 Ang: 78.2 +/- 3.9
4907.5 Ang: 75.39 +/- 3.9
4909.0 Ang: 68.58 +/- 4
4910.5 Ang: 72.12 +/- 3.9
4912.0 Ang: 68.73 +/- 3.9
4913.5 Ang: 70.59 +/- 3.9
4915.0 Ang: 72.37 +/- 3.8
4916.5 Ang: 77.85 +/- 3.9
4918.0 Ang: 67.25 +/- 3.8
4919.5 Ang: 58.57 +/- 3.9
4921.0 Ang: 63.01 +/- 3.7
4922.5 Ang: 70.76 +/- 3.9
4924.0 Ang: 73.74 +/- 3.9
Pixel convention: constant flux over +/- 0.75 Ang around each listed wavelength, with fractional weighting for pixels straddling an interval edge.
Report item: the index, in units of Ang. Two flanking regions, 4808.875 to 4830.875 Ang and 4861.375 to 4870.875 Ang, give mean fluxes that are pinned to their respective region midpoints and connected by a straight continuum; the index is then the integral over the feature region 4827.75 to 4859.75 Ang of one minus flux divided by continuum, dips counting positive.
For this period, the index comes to -0.6 Ang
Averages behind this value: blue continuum 75.4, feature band 73.6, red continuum 69.4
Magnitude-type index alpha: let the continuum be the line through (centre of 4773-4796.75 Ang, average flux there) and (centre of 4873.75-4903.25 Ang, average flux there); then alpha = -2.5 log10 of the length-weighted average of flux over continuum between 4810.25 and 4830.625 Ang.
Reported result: 0.00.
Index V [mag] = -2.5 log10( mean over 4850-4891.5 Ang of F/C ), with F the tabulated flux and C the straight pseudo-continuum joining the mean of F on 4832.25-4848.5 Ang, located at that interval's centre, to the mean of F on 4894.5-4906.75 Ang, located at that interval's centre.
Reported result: 0.10 mag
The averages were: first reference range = 75.2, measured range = 69.9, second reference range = 78.6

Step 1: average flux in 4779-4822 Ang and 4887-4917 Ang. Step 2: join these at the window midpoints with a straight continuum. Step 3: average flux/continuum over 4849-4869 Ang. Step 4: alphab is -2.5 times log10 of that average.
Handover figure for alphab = 0.07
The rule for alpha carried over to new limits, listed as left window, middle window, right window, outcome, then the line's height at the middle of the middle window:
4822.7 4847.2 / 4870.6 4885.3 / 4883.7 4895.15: -0.01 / 71.2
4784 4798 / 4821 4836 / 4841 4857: 0.00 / 74.9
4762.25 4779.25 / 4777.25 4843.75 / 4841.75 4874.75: -0.03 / 72.6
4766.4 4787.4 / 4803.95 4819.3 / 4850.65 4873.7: -0.04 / 72.6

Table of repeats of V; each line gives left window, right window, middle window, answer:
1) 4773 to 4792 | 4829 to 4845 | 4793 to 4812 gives 0.03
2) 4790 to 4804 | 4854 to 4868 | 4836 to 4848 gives -0.08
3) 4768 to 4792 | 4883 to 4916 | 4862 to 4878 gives 0.06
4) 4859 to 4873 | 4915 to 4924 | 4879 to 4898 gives -0.08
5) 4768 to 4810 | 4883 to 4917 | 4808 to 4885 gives 0.02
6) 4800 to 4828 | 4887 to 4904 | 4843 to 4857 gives 0.01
